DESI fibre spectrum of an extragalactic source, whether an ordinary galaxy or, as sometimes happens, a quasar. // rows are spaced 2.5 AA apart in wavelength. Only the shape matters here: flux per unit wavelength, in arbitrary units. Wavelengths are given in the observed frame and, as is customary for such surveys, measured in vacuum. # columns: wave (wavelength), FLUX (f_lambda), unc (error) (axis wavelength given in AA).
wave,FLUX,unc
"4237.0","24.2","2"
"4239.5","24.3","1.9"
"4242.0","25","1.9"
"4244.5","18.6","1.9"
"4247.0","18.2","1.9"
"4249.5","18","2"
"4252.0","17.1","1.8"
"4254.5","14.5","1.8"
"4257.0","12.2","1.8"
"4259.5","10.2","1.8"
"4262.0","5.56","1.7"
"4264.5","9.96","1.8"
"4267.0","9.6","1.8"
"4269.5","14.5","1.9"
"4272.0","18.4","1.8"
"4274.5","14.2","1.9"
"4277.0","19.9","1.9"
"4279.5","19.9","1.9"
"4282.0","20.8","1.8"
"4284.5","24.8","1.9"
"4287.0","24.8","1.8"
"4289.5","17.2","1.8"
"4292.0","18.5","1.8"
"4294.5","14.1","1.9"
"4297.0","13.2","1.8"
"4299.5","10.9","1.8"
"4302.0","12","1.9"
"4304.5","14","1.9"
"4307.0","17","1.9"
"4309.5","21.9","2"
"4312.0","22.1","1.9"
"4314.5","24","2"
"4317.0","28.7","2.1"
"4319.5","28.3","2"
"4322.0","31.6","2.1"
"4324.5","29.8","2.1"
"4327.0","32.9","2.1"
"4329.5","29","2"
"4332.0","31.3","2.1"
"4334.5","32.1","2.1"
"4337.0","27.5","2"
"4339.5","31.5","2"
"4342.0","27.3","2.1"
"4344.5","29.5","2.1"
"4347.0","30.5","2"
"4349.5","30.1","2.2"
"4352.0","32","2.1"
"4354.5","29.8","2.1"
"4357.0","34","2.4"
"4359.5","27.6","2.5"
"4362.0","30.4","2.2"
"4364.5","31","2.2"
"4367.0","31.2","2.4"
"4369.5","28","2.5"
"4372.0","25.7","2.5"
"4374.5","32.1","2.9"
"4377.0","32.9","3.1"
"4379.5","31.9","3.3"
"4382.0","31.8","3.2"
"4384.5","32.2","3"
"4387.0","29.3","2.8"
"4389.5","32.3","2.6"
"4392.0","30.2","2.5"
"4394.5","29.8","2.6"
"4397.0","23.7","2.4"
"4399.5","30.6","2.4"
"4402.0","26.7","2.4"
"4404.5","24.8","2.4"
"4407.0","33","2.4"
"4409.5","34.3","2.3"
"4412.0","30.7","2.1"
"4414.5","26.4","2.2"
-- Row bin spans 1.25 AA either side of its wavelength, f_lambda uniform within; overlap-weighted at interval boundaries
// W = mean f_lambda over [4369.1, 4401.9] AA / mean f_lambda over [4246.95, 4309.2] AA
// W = 1.92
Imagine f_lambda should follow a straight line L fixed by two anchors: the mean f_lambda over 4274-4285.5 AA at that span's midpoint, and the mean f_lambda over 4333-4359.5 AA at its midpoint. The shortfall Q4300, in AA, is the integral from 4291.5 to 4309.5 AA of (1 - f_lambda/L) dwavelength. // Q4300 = 6.75 AA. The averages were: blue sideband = 20.2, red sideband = 30.3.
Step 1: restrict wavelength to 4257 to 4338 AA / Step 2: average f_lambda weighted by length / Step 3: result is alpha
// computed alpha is 20.1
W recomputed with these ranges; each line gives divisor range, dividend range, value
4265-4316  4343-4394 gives 1.75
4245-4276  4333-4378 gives 2.20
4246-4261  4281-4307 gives 1.15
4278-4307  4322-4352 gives 1.75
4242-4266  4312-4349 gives 2.04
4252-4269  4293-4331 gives 2.00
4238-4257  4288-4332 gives 1.15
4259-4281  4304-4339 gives 1.95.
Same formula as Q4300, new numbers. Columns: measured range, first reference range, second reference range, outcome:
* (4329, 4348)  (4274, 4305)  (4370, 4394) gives -4.2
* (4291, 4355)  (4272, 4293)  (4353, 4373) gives 0.8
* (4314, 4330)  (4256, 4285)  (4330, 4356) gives -2.3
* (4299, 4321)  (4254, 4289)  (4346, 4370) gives 2.2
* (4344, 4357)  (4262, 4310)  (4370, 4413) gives -3.2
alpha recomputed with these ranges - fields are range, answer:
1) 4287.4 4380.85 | 26.3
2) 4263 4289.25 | 17.6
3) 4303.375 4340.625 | 26.8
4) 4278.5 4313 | 17.9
